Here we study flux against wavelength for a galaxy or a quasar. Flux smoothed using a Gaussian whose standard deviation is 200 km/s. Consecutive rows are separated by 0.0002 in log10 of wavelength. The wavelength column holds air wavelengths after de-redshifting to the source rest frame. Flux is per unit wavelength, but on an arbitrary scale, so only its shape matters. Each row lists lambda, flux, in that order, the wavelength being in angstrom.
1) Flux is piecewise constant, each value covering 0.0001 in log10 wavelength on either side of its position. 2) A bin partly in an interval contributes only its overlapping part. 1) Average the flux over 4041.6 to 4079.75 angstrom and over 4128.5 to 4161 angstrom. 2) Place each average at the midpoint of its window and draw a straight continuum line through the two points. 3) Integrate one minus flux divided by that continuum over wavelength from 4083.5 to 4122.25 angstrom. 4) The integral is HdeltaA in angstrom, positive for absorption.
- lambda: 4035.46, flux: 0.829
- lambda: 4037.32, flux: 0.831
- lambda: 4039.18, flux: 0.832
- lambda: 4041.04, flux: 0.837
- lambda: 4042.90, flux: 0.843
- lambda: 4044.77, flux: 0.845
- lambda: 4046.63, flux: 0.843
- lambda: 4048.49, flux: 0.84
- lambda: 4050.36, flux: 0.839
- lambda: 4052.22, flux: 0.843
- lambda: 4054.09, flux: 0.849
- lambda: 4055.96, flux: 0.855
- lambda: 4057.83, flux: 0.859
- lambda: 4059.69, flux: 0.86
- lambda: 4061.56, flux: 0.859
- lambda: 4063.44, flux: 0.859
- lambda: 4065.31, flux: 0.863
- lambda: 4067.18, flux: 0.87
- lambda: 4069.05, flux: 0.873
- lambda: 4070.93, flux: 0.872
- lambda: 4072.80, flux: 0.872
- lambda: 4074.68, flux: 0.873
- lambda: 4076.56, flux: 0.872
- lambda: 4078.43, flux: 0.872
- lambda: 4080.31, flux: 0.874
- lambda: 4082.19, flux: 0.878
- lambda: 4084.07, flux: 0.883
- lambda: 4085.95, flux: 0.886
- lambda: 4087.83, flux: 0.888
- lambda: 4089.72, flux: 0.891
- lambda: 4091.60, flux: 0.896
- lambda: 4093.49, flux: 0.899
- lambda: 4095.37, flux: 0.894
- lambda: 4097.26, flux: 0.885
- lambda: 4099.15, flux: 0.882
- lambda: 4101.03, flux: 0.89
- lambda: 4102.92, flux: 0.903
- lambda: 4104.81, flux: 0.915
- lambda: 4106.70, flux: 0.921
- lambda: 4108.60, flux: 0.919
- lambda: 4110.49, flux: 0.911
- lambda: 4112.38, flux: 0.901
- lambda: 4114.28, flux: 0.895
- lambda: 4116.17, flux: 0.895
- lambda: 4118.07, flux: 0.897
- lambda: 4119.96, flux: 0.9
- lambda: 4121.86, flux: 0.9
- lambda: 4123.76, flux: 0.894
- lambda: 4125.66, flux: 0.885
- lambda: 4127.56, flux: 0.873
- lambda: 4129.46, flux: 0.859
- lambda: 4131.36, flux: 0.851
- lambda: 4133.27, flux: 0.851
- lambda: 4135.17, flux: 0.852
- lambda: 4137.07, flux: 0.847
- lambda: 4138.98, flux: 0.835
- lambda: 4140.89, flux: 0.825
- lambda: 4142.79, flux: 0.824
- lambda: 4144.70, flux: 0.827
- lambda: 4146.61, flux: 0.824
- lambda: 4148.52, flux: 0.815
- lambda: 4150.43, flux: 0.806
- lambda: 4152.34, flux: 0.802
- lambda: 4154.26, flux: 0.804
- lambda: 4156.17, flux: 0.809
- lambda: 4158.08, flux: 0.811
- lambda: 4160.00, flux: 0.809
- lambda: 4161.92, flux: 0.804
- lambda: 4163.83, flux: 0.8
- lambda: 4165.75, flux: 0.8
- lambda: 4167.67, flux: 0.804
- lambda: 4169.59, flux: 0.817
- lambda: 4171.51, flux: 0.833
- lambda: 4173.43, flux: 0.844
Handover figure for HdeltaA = -2.6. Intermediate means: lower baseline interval 0.858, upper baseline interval 0.826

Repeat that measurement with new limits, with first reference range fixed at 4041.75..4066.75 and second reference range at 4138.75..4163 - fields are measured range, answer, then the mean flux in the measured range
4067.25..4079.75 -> -0.4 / 0.872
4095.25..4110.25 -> -1.3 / 0.902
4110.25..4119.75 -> -0.8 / 0.9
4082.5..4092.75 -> -0.6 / 0.888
